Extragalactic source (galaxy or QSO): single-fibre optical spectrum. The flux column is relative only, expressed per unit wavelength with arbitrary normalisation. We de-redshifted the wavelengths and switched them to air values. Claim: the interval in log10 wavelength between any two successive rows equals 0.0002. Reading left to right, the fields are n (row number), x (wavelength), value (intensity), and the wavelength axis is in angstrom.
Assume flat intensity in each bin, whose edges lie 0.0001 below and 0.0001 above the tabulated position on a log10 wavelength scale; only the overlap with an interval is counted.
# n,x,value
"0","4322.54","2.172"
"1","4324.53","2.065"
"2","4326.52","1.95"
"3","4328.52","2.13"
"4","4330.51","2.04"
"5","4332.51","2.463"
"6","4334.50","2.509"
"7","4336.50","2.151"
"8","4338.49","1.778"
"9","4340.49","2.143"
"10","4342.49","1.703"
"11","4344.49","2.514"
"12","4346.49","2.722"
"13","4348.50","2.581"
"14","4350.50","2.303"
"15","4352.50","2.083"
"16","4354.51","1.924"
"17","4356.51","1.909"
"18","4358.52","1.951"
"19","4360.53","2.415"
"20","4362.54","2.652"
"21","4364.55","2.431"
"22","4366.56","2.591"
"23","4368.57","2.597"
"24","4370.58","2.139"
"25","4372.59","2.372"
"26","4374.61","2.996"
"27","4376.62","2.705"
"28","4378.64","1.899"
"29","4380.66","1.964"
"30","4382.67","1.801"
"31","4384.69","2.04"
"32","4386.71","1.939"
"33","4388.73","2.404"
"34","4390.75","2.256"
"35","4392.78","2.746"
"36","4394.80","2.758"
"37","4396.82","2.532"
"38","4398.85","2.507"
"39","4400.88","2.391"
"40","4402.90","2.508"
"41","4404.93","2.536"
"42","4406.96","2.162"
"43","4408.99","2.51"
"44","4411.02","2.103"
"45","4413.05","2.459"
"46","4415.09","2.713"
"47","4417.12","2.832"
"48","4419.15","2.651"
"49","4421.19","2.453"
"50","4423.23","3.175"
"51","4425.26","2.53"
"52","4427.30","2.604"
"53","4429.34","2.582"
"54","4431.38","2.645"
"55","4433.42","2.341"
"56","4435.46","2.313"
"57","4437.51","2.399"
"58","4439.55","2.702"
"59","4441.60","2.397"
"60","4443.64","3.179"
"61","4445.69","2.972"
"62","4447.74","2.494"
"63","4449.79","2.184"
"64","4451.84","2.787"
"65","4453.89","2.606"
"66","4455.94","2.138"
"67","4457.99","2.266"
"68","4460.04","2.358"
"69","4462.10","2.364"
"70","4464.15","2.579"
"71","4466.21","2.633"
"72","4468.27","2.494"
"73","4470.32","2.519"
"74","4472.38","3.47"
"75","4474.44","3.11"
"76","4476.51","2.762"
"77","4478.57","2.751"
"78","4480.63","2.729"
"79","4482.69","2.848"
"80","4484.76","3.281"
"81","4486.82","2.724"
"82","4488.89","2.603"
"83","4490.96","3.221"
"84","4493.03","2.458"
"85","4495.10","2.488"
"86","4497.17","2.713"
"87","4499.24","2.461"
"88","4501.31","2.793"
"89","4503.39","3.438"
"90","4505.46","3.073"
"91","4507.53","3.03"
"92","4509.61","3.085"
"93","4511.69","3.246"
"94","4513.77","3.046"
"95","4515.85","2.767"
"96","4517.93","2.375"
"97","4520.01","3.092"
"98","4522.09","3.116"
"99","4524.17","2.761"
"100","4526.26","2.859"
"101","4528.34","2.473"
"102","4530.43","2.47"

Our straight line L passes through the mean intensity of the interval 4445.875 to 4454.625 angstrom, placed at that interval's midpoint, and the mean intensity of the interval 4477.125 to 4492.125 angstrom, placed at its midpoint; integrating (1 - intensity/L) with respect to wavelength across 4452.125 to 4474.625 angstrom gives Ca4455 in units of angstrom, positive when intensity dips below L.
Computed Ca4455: 0.84 angstrom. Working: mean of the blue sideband 2.56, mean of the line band 2.58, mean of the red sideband 2.87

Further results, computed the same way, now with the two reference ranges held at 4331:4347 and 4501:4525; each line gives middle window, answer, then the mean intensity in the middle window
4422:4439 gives 0.3 angstrom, 2.58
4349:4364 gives 0.7 angstrom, 2.2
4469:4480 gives -0.3 angstrom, 2.9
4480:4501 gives 1.0 angstrom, 2.75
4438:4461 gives 1.4 angstrom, 2.55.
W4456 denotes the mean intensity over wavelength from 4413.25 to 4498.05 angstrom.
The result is 2.66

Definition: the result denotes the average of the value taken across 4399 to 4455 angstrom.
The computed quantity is 2.56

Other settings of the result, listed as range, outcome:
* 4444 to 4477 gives 2.62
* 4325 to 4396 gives 2.27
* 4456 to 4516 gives 2.79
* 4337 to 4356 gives 2.19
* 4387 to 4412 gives 2.44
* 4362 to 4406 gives 2.4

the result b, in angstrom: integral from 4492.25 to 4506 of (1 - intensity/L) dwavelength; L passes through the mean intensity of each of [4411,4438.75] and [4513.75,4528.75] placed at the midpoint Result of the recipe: -0.1 angstrom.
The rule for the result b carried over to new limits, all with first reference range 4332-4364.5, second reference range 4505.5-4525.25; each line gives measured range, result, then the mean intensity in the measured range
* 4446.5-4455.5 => 0.6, 2.5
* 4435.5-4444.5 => 0.0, 2.62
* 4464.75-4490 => -0.3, 2.82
